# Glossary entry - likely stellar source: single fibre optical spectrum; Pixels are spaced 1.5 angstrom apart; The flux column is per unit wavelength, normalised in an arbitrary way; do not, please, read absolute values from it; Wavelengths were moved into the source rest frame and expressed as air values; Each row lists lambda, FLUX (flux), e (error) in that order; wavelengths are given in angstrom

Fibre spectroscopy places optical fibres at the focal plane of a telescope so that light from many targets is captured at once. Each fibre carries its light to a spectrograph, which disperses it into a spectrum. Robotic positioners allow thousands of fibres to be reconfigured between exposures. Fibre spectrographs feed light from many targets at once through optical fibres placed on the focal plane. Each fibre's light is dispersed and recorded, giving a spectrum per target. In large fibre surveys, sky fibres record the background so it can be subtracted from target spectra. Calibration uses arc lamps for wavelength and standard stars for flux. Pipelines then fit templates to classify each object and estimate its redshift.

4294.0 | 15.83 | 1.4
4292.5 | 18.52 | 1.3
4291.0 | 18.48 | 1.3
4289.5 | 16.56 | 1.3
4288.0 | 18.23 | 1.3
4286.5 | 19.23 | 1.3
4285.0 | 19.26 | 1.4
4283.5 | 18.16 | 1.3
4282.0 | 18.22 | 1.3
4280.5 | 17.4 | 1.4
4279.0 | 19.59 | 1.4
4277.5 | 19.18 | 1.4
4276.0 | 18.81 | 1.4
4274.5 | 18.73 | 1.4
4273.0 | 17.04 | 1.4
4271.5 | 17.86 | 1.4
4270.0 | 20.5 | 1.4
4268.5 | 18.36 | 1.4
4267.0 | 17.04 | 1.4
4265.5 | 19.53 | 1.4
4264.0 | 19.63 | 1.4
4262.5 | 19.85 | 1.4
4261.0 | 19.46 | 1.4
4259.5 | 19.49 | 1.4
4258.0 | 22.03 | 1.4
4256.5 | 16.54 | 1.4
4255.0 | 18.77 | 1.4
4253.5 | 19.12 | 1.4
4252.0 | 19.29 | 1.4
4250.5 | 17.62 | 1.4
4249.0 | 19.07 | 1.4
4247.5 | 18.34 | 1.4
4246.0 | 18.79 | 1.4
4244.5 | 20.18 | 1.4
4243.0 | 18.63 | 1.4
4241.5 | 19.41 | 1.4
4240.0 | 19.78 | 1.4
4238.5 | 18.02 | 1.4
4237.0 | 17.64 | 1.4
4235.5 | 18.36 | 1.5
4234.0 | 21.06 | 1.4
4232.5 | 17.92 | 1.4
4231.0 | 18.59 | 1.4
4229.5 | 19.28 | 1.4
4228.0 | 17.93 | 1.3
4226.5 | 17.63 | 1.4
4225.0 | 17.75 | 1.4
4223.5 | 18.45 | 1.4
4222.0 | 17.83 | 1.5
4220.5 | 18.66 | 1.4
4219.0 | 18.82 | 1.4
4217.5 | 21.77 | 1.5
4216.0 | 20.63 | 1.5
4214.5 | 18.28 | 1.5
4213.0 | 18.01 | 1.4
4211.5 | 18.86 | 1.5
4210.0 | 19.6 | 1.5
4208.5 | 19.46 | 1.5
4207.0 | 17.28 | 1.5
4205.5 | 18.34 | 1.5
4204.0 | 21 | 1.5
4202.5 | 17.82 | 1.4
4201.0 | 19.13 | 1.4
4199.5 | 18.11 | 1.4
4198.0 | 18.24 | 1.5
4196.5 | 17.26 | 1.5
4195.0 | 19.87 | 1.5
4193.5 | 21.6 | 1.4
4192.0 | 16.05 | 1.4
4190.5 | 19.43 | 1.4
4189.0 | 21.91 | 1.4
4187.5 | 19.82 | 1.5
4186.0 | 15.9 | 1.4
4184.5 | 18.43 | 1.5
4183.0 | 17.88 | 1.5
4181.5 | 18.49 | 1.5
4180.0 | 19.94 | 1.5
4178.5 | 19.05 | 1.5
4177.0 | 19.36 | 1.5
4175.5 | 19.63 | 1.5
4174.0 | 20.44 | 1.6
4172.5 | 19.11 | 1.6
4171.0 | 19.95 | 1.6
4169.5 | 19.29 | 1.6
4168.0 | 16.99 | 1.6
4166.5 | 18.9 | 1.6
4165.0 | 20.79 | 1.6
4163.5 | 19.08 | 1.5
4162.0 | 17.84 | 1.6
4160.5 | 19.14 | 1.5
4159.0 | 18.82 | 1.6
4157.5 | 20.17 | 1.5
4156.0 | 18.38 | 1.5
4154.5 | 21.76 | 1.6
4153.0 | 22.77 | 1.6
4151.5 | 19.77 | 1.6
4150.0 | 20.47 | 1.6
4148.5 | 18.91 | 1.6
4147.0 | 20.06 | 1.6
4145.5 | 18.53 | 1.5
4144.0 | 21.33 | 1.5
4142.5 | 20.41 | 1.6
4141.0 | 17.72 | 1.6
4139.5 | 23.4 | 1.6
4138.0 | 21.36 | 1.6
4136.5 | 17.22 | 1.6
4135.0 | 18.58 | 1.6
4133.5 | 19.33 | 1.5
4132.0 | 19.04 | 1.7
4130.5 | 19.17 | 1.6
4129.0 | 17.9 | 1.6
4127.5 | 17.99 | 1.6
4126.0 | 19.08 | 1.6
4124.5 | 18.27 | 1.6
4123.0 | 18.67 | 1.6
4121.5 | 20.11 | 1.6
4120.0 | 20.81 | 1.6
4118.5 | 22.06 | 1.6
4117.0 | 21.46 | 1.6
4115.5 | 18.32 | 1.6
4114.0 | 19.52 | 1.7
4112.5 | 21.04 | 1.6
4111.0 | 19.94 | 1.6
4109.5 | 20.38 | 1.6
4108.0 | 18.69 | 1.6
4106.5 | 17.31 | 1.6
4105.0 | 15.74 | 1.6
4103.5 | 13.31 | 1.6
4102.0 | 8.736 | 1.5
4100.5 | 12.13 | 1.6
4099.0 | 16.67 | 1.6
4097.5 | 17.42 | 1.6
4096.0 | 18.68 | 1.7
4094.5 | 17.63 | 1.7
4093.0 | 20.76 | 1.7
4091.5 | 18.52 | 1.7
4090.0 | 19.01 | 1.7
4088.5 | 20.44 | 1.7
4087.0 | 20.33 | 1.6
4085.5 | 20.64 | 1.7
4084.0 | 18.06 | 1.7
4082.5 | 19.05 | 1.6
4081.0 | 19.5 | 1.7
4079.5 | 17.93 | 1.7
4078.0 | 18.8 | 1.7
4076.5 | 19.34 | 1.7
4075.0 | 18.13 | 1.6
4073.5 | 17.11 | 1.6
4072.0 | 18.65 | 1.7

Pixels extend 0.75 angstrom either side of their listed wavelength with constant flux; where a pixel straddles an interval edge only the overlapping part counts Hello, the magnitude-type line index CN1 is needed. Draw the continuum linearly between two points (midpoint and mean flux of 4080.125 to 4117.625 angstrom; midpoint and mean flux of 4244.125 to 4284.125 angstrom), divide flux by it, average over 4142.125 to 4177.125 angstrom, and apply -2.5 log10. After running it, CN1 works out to -0.07 mag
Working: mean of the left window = 18.1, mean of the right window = 18.8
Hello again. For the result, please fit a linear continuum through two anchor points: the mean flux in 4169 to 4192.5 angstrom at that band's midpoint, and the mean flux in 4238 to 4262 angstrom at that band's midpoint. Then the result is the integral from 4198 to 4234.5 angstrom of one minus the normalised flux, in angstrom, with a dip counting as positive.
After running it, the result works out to 0.5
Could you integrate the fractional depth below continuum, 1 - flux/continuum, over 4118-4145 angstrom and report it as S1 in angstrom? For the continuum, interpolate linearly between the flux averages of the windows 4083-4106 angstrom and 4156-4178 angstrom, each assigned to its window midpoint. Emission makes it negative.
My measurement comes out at -1.9 angstrom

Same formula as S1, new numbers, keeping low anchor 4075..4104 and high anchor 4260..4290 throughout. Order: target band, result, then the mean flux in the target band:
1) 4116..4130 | -1.3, 19.6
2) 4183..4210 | -0.8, 18.8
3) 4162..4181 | -1.2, 19.3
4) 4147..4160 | -1.5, 20.1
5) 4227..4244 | -0.3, 18.8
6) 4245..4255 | -0.1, 18.7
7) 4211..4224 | -0.5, 19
